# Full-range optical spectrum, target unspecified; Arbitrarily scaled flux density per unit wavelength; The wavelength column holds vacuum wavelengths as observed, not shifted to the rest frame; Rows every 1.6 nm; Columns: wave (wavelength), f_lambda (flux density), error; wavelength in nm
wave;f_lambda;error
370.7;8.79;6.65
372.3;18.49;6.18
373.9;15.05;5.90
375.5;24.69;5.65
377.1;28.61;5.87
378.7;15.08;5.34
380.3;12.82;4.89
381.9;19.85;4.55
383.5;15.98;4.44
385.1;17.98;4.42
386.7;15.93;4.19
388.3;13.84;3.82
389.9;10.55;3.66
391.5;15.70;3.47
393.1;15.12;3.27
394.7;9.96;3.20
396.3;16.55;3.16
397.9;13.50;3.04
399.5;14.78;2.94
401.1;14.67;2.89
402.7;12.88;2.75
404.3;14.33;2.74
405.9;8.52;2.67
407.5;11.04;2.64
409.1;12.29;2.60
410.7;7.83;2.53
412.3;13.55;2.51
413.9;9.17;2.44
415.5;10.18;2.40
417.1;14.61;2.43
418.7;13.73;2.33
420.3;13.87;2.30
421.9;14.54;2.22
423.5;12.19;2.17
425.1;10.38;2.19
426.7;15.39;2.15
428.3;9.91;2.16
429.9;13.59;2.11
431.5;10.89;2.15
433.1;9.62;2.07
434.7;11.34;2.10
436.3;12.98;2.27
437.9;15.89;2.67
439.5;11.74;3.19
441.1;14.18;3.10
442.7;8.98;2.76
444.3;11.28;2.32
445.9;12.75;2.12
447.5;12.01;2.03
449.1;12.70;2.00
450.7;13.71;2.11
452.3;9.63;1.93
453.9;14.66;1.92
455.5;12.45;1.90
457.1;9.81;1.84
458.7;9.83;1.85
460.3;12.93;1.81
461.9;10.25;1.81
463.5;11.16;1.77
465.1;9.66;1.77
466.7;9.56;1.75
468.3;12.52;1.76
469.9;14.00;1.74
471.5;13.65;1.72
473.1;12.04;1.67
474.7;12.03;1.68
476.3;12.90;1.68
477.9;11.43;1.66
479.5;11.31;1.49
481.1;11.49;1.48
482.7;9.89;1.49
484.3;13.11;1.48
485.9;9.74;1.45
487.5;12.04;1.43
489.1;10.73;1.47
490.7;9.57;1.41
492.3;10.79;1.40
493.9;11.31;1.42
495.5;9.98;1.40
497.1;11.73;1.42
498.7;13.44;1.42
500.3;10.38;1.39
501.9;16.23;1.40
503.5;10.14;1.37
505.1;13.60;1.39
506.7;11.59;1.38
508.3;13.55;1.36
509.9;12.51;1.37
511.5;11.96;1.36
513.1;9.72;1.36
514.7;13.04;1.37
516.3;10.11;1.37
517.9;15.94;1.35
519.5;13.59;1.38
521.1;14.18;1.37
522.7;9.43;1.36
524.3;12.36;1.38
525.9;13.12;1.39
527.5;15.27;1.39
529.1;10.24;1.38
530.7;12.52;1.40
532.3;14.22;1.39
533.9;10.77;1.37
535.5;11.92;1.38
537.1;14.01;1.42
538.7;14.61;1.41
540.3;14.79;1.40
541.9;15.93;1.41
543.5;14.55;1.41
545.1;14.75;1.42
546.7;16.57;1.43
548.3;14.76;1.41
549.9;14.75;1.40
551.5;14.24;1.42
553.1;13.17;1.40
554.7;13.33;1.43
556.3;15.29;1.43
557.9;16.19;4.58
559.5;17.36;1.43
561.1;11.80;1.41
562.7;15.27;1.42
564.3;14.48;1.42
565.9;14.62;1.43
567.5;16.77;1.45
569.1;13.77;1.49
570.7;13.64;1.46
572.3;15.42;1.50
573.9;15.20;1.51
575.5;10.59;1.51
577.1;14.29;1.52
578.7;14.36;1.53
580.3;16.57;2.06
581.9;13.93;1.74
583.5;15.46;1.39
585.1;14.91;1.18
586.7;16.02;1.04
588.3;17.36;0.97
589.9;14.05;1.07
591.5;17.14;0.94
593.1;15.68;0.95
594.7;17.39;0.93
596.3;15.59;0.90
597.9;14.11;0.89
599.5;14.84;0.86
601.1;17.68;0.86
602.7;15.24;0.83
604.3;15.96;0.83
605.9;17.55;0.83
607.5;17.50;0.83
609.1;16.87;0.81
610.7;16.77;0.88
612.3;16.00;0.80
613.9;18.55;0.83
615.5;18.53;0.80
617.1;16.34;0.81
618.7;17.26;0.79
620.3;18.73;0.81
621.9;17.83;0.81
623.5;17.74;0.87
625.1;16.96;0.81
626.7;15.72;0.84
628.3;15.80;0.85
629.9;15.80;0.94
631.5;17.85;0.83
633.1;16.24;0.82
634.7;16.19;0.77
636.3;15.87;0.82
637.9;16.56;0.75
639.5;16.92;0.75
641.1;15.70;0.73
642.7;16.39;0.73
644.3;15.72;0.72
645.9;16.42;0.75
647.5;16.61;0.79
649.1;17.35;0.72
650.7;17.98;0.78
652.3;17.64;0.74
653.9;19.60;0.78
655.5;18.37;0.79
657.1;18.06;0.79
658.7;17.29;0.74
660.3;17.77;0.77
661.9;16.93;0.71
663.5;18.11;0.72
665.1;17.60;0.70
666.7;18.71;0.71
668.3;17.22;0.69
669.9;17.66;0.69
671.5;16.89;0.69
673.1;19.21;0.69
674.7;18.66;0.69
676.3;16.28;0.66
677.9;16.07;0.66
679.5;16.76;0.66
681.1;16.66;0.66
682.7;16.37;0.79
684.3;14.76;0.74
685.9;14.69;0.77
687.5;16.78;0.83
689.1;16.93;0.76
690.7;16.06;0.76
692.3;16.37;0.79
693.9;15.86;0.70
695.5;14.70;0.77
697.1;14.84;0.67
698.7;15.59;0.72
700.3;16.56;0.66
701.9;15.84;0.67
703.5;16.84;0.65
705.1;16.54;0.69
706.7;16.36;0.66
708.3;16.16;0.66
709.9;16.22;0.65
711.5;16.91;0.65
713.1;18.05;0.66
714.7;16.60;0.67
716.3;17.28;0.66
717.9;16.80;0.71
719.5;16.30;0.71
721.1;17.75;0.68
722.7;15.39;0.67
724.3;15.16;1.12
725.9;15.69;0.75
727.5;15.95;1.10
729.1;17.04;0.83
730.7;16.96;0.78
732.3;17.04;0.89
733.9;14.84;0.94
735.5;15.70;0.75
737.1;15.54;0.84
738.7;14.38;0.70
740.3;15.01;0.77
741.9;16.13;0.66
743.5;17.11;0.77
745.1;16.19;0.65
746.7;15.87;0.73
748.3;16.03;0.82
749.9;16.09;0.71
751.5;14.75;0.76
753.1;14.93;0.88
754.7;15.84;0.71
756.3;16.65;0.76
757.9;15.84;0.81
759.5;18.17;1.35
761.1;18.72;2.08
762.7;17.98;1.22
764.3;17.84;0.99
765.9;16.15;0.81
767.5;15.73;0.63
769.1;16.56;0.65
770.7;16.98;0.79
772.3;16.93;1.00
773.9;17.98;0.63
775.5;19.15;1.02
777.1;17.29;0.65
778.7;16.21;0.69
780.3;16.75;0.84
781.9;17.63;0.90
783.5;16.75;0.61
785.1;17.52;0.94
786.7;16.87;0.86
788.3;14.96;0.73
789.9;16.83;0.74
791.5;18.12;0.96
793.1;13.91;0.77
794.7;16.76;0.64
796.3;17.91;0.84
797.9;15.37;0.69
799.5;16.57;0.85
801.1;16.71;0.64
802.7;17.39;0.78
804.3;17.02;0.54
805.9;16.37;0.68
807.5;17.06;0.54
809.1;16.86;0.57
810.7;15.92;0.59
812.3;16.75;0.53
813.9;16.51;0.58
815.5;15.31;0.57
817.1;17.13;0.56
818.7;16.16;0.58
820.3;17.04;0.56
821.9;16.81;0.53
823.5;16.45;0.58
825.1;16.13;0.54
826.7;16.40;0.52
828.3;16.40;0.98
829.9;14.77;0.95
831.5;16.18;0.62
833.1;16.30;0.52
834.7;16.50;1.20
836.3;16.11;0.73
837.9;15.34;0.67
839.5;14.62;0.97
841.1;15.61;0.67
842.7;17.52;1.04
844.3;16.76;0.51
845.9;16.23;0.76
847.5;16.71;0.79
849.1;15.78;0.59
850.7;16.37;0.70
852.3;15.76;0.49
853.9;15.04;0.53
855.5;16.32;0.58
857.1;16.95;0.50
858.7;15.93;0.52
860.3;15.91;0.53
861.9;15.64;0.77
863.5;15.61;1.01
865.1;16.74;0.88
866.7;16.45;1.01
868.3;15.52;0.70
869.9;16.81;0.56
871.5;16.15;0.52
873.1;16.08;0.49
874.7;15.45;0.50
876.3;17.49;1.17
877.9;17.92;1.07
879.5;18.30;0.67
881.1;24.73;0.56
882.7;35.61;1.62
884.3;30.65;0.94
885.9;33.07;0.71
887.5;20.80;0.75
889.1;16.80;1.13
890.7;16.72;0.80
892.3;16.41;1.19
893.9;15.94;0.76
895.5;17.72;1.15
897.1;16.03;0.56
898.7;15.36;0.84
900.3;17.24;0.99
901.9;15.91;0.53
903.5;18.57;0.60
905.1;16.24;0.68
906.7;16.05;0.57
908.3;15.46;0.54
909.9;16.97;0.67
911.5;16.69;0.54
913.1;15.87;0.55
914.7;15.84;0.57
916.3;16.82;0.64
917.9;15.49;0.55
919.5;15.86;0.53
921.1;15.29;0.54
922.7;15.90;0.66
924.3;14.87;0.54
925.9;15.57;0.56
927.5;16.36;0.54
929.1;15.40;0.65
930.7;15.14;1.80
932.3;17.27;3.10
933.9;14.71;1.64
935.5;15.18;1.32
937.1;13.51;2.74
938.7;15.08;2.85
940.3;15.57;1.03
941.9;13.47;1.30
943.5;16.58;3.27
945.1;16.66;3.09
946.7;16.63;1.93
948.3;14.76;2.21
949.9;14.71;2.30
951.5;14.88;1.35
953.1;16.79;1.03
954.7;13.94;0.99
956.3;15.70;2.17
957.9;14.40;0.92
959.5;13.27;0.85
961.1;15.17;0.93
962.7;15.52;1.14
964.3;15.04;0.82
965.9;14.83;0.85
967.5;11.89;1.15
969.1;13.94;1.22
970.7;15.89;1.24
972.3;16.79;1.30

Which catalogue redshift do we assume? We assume 0.345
